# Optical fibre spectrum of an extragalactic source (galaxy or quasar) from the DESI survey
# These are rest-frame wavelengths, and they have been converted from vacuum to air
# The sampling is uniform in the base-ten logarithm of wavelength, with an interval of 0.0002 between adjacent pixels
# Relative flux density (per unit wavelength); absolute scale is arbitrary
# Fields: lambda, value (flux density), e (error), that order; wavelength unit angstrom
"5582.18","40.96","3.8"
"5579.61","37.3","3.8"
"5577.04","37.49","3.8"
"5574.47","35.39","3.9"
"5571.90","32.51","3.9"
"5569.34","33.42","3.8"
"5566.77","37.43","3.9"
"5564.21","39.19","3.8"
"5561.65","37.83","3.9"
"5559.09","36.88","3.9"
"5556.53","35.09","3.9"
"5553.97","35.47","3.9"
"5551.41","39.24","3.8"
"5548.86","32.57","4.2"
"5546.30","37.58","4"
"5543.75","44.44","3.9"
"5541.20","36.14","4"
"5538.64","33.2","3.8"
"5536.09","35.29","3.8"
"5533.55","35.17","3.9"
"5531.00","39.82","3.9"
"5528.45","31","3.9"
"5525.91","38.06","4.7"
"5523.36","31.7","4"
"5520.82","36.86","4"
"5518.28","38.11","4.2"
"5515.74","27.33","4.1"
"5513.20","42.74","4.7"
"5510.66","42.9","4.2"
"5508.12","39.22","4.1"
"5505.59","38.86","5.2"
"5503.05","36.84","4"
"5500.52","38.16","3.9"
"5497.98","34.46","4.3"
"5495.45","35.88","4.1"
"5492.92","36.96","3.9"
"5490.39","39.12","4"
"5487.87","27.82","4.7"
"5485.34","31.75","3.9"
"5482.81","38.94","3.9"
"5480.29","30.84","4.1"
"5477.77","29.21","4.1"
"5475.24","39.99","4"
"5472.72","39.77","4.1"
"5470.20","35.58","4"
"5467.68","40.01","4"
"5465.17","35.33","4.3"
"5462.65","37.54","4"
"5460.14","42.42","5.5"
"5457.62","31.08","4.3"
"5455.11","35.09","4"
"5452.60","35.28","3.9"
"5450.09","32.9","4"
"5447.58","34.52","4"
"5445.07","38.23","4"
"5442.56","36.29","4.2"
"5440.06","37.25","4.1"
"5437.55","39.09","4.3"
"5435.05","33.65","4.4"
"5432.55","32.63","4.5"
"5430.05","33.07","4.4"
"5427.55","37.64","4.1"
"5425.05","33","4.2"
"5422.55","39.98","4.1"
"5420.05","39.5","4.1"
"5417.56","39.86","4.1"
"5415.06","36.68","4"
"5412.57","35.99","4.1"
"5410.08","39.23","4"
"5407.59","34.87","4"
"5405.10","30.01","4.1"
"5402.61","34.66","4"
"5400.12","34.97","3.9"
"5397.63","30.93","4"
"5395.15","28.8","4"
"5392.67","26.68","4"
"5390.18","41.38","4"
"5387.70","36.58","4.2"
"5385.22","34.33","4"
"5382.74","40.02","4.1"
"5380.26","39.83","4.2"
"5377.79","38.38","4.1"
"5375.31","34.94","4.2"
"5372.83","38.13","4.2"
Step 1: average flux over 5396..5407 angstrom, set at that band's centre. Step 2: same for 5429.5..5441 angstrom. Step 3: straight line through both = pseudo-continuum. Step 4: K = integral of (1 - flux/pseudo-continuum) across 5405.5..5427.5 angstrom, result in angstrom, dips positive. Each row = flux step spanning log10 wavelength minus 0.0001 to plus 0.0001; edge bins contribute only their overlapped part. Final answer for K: -2.2 angstrom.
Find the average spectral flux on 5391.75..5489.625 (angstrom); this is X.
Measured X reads 35.2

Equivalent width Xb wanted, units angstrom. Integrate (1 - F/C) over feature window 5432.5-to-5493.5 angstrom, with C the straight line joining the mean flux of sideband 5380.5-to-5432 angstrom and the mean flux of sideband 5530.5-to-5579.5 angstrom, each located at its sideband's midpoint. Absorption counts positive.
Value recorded 0.3 angstrom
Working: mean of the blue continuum 35.5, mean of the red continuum 36.5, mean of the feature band 35.7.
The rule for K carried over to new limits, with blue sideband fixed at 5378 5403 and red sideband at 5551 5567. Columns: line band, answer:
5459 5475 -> -1.1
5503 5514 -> -1.2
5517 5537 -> 0.6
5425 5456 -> 0.2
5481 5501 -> 0.6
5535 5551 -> 0.1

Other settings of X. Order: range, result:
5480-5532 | 36.1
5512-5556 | 36.1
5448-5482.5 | 35.8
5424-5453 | 35.3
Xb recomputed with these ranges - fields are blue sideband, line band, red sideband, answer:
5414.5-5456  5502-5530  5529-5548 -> 0.1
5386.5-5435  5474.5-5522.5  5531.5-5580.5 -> -0.2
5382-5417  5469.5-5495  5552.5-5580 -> 0.3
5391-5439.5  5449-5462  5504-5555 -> 0.0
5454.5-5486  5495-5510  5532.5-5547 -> -0.4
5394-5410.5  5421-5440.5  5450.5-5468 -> -0.6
